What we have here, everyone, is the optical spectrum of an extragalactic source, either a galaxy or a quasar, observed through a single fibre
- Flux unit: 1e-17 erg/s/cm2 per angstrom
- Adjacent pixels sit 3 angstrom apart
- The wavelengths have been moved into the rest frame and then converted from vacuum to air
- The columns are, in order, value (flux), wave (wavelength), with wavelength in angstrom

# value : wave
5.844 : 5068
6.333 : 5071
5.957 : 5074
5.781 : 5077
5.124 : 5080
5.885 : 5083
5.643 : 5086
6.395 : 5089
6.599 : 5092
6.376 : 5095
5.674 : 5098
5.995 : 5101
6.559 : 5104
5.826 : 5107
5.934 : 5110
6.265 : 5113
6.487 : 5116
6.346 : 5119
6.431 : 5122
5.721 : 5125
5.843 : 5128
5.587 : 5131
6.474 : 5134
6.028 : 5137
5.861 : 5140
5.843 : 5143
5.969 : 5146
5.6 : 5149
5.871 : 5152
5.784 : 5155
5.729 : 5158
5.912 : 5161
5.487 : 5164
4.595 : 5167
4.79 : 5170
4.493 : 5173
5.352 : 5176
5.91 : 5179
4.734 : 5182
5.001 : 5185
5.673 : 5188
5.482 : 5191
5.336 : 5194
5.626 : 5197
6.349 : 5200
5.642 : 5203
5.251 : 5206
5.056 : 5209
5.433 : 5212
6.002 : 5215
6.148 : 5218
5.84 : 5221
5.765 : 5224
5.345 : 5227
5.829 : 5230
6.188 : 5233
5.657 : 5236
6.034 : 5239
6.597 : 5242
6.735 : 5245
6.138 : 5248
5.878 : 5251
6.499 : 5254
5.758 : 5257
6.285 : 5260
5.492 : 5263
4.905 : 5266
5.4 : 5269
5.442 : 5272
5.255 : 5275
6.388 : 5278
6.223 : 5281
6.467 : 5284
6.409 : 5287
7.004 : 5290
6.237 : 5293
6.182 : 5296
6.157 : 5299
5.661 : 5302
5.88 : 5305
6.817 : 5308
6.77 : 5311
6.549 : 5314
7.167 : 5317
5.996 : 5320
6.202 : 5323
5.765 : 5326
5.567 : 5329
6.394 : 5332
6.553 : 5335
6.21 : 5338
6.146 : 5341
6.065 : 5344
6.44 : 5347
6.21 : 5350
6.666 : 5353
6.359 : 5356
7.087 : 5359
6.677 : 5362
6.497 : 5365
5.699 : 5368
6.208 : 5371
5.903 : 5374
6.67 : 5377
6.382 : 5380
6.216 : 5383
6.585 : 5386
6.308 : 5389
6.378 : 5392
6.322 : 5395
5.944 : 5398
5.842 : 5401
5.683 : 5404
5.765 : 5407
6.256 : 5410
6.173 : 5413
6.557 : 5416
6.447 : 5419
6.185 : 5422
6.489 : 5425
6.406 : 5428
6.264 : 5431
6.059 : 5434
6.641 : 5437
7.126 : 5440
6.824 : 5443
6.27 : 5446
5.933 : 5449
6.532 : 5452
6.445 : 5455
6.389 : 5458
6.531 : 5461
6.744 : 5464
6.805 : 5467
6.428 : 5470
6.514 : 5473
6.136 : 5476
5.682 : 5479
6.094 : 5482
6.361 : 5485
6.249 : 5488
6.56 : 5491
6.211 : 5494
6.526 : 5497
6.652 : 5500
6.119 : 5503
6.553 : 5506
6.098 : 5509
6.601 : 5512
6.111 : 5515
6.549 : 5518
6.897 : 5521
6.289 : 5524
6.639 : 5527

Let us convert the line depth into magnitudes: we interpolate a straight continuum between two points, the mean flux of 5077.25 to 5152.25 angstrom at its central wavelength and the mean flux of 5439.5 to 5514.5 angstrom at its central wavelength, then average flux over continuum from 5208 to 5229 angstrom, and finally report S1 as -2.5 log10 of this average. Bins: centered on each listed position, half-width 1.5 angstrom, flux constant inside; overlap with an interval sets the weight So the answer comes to 0.08 mag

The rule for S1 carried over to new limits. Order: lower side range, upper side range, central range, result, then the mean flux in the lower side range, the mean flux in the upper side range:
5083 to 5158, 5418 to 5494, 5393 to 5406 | 0.07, 6.04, 6.4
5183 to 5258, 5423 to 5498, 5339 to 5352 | -0.02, 5.8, 6.41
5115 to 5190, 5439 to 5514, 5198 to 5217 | 0.03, 5.65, 6.41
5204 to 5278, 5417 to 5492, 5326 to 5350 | -0.02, 5.8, 6.4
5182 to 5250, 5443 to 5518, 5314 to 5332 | -0.03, 5.76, 6.37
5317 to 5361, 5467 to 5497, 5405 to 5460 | -0.01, 6.3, 6.29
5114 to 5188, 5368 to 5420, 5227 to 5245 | -0.04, 5.66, 6.2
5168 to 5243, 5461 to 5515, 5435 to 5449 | -0.06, 5.57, 6.37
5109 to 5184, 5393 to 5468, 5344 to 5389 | -0.03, 5.72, 6.34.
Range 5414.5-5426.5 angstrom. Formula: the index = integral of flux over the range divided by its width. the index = 6.42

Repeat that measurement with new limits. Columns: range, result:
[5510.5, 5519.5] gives 6.42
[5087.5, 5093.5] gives 6.5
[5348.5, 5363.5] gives 6.6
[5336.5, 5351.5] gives 6.21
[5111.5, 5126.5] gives 6.25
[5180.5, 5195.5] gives 5.25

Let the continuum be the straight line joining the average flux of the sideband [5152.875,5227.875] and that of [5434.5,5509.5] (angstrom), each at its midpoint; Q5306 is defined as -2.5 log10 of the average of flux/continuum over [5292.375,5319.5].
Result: -0.090 mag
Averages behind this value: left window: 5.47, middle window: 6.37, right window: 6.42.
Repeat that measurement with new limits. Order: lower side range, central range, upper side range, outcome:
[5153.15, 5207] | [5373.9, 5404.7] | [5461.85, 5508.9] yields -0.03 mag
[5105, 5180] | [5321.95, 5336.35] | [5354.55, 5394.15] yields 0.03 mag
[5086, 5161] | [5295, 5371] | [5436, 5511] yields -0.01 mag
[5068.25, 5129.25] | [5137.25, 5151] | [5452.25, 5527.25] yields 0.05 mag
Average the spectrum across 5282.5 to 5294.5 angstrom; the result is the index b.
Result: 6.53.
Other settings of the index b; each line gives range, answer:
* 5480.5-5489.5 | 6.23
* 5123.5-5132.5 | 5.72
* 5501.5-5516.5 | 6.3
